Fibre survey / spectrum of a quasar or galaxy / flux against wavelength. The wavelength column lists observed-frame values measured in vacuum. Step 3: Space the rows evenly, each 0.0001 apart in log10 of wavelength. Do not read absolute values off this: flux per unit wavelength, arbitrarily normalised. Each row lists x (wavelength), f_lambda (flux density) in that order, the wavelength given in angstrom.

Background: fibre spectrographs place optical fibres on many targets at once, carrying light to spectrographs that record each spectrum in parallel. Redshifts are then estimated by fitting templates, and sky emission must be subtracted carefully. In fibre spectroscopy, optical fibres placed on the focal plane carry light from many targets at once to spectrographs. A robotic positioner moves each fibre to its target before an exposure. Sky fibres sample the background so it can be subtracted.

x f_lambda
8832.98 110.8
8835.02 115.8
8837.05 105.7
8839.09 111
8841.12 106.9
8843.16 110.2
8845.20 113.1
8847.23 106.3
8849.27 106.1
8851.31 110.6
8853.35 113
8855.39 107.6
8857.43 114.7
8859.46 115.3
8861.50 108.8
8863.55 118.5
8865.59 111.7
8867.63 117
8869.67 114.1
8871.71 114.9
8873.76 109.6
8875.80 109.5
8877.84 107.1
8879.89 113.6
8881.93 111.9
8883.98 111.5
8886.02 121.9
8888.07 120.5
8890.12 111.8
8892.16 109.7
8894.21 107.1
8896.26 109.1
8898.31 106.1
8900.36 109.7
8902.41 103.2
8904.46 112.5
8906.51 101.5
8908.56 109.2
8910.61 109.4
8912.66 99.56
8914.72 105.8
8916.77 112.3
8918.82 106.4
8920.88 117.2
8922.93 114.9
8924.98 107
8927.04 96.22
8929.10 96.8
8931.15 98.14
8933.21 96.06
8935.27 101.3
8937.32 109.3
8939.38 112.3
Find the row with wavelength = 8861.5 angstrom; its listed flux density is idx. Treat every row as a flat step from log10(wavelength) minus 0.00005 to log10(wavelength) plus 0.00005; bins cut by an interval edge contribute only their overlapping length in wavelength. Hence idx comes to 108.8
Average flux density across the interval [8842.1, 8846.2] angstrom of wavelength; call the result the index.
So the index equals 111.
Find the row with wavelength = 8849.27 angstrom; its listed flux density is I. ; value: 106.1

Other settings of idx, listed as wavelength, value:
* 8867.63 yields 117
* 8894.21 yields 107.1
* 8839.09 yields 111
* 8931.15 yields 98.14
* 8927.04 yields 96.22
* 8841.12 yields 106.9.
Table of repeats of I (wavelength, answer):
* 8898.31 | 106.1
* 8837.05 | 105.7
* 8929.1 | 96.8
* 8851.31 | 110.6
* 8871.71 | 114.9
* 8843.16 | 110.2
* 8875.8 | 109.5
